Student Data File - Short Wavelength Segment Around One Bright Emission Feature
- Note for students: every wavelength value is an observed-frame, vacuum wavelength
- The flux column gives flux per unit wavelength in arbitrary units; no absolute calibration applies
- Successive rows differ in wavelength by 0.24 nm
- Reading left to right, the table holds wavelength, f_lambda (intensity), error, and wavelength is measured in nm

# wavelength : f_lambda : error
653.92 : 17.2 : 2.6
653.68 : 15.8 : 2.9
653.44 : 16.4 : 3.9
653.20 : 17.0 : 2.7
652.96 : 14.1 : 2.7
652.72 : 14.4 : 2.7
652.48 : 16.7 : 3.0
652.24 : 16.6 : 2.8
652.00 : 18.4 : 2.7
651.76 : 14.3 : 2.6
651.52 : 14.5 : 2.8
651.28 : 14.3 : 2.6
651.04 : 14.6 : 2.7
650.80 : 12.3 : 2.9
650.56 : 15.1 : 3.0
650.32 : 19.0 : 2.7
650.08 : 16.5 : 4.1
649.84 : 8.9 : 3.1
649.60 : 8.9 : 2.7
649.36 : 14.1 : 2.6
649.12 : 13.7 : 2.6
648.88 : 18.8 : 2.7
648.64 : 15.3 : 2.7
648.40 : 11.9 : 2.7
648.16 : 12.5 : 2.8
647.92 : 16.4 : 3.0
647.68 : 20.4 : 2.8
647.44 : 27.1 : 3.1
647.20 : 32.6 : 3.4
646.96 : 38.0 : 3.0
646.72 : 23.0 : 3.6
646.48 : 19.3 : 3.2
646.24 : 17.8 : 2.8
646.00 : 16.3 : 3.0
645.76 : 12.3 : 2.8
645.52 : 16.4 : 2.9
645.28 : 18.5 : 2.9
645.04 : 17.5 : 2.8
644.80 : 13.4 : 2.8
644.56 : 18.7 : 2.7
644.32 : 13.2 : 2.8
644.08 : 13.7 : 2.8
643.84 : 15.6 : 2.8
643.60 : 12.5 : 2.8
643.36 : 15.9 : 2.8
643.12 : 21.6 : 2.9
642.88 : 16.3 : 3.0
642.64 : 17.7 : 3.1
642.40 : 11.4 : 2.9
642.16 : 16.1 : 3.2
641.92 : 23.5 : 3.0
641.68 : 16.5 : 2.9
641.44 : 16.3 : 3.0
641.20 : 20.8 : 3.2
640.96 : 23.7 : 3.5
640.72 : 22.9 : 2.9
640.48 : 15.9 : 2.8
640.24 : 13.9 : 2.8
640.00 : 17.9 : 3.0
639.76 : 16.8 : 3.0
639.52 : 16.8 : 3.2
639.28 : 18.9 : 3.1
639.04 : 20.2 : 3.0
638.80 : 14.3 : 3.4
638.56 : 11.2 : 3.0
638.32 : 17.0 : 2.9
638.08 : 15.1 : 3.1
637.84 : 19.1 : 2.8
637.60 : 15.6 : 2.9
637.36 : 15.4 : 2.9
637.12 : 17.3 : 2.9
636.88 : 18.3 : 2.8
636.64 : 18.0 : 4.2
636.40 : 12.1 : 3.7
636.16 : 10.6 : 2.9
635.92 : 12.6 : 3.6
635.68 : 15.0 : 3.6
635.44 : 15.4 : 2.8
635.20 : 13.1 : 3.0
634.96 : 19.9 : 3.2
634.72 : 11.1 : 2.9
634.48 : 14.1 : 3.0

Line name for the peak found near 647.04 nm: [O III] 5007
